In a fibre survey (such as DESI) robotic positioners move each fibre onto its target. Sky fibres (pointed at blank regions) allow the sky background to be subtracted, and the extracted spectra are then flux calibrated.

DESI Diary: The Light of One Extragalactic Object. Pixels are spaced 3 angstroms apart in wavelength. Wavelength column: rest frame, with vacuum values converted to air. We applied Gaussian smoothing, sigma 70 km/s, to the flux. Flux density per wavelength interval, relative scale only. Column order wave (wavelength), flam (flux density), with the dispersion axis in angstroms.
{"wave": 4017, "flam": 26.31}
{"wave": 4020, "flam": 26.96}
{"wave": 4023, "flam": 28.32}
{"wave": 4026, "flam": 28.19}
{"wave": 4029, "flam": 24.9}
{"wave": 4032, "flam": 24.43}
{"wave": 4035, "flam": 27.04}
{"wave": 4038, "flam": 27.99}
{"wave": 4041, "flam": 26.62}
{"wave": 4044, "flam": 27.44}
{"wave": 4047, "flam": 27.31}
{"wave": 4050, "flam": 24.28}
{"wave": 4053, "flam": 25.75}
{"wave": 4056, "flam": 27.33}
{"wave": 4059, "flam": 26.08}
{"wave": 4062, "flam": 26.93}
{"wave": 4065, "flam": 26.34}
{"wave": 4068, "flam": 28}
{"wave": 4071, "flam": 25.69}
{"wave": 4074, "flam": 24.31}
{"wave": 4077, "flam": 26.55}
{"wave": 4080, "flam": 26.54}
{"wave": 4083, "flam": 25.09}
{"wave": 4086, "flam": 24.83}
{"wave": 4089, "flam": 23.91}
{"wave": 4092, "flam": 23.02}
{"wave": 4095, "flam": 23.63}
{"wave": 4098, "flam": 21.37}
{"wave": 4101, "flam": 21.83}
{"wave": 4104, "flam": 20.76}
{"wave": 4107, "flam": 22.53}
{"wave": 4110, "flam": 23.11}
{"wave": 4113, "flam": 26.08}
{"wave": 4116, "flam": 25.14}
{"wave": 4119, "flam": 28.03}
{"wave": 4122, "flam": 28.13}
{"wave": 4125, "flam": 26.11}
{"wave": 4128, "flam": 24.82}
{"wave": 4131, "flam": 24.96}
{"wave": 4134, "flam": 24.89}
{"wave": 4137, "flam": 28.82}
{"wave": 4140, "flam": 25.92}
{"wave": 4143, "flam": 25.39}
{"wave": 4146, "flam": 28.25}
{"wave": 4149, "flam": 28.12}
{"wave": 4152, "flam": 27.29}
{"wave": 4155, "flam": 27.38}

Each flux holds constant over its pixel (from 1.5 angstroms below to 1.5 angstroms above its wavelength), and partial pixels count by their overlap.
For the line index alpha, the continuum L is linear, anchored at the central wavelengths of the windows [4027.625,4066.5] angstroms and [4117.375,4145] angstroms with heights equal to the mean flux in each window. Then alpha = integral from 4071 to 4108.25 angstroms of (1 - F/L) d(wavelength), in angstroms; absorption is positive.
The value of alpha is 3.6 angstroms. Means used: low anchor 26.3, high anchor 26.4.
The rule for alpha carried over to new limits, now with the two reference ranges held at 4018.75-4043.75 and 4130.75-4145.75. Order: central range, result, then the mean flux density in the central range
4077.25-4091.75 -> 0.8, 25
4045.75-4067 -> 0.3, 26.3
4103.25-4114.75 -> 1.4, 23.3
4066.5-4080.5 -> 0.2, 26.2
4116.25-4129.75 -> -0.1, 26.6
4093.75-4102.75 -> 1.5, 22.2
